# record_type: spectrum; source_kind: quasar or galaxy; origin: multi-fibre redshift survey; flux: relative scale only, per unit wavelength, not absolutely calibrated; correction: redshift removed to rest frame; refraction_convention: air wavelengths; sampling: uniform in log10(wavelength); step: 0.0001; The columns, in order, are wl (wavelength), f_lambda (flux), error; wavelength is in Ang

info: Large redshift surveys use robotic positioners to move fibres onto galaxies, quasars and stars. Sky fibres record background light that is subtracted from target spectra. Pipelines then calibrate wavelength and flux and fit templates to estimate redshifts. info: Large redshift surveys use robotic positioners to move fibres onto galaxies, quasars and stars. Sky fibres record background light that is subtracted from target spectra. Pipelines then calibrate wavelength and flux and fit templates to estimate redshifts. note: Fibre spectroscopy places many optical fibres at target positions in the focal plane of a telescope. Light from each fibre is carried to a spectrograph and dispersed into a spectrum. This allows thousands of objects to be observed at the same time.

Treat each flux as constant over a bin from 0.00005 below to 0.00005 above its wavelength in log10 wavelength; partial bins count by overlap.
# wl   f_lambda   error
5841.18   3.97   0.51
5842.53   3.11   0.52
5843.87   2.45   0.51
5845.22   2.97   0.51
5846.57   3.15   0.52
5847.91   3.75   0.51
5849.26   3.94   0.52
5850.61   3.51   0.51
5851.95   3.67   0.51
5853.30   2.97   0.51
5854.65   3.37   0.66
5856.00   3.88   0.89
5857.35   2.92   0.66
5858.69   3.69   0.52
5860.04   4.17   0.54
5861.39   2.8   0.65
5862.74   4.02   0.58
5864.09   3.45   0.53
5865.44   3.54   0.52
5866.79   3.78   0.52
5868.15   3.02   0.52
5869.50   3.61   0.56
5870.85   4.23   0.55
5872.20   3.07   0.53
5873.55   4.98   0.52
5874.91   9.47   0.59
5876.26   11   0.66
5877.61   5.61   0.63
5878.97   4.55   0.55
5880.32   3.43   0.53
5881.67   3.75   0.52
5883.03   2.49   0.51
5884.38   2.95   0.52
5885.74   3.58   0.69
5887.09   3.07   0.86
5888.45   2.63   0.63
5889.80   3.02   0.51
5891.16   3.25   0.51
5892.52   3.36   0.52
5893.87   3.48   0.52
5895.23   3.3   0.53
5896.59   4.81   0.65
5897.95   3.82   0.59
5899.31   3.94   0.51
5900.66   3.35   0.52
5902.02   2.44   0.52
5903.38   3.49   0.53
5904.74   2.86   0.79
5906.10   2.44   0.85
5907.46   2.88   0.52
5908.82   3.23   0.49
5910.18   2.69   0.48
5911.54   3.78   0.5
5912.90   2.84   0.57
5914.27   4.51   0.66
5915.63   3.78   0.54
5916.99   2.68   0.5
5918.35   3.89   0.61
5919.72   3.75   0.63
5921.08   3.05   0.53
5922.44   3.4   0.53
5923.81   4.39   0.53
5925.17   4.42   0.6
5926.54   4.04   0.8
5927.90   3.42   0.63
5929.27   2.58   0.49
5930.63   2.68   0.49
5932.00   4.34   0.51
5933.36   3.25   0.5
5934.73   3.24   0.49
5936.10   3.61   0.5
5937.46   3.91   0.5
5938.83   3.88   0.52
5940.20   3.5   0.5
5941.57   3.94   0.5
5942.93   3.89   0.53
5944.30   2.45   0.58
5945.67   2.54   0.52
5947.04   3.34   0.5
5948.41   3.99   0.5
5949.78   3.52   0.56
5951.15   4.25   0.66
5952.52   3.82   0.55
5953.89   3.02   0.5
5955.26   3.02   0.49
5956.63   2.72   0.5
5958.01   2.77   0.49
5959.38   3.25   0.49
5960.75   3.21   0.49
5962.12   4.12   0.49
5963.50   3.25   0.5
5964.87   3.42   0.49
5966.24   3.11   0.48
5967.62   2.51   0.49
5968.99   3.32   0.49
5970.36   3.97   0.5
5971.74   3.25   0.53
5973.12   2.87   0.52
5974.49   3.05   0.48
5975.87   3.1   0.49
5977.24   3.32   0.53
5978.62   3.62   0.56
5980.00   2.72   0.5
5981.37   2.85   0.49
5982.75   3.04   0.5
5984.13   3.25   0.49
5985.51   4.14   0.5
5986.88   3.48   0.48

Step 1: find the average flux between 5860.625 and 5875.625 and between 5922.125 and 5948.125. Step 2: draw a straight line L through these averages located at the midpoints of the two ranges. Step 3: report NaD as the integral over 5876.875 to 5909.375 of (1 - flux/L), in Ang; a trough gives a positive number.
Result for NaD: 4.4 Ang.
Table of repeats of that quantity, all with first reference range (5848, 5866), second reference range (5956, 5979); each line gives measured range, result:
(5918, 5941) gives -1.9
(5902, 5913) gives 1.3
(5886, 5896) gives 0.7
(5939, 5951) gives -0.6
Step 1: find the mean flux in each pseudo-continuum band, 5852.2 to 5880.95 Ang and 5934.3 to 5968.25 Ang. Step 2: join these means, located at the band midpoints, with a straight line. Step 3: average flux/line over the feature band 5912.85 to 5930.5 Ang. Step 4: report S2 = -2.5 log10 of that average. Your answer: 0.04 mag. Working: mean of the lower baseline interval 4.35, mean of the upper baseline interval 3.37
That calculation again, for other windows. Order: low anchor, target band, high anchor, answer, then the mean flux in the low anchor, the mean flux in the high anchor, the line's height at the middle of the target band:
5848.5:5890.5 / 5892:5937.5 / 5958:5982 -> 0.06 mag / 4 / 3.22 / 3.65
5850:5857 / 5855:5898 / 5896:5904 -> -0.14 mag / 3.45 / 3.63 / 3.54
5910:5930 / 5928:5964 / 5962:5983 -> 0.00 mag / 3.57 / 3.2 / 3.38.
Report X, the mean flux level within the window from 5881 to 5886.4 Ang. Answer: 3.19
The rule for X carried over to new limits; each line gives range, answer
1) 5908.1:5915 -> 3.41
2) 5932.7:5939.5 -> 3.58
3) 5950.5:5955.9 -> 3.53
